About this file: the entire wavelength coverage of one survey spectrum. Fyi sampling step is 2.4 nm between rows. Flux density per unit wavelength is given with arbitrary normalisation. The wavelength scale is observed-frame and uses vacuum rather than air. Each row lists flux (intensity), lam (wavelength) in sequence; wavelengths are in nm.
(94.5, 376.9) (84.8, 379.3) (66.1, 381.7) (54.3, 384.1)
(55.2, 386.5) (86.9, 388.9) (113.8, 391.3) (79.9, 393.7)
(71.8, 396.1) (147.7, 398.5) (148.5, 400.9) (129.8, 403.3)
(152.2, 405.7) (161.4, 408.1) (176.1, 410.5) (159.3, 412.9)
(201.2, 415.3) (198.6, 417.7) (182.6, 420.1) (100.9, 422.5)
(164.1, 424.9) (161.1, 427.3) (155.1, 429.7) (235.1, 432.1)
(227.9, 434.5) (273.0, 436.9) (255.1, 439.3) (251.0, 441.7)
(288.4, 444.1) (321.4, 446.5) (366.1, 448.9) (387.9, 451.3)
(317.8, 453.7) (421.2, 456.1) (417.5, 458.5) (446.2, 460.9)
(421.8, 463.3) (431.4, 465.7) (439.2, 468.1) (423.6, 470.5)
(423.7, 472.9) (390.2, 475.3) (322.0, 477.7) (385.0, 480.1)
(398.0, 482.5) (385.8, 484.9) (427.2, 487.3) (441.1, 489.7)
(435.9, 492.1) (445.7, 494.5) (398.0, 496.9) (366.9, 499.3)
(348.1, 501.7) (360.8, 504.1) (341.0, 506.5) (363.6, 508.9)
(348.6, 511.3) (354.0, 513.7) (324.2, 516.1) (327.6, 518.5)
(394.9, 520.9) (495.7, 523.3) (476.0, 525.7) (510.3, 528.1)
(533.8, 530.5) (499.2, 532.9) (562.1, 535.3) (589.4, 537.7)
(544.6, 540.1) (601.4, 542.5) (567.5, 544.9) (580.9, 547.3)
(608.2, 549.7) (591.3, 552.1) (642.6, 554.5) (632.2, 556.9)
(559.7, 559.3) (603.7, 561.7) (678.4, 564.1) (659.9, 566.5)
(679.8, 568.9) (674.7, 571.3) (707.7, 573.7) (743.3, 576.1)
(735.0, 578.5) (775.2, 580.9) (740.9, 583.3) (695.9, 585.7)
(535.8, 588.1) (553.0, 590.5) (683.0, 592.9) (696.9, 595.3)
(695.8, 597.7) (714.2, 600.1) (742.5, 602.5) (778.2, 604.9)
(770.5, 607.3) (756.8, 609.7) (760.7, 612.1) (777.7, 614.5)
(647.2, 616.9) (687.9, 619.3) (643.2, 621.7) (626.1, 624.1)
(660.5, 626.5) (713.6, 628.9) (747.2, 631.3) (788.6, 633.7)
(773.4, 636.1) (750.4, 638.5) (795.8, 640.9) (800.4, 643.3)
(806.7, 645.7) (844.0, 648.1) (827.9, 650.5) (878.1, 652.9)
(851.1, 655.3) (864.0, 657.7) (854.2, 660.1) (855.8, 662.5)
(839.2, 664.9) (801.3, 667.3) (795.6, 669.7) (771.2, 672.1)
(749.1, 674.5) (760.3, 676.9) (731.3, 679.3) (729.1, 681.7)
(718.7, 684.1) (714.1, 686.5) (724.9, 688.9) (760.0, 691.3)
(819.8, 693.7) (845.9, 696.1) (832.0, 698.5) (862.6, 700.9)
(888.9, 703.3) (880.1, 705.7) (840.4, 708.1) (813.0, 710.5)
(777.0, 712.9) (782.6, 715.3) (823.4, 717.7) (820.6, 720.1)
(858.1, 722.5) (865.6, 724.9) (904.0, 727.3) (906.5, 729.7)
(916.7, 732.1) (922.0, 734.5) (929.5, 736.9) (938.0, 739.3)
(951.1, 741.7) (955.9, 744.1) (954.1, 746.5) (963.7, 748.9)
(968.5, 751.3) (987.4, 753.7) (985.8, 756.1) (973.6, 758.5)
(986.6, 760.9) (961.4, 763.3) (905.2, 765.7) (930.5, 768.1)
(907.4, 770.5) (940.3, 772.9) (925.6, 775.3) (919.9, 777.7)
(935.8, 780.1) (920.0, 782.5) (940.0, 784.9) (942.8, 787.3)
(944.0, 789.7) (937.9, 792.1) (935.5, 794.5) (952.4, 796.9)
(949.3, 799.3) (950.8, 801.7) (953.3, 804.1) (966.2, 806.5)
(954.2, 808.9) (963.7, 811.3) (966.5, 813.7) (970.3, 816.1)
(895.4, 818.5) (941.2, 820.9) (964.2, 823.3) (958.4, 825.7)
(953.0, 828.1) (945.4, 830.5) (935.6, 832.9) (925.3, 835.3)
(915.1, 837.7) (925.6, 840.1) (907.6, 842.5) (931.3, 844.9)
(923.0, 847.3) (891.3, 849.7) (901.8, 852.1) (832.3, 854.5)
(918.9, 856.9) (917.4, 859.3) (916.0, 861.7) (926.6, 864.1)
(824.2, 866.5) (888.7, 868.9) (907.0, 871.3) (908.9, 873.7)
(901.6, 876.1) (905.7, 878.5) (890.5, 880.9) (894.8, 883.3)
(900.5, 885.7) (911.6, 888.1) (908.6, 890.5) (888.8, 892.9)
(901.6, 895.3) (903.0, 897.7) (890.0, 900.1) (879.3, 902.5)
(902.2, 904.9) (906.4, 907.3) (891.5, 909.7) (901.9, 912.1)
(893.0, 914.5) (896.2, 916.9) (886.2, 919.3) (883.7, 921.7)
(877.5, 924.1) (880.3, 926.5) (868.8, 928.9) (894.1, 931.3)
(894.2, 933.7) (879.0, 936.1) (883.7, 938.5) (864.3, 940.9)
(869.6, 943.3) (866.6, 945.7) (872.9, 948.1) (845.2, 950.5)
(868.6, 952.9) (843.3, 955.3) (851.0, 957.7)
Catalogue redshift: 0.000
